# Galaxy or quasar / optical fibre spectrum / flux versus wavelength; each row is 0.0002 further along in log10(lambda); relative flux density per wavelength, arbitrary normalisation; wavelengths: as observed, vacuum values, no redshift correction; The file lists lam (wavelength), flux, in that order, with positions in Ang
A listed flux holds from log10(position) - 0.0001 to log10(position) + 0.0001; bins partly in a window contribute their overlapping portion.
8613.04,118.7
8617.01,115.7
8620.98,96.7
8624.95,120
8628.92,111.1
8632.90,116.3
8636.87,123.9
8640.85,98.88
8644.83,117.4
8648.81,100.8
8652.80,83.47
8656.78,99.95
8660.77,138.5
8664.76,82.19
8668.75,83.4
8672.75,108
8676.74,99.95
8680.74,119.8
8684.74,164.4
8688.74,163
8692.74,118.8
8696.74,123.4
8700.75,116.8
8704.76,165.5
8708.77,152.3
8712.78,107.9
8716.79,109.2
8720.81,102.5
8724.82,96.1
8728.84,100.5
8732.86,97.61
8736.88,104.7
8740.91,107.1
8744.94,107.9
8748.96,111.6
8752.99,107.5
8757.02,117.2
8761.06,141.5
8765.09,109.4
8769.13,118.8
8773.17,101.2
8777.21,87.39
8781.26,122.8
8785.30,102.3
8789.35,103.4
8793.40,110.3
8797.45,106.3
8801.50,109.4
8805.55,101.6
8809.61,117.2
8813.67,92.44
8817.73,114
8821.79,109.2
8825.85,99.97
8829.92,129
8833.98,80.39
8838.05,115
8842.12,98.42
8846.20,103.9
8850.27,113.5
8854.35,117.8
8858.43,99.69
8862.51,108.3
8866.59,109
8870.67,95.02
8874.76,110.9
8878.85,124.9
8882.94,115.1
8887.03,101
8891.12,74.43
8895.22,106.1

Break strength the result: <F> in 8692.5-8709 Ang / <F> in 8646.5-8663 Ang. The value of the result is 1.28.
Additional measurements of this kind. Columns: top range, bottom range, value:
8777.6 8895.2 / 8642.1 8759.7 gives 0.93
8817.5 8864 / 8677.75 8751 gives 0.89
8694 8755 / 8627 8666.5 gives 1.06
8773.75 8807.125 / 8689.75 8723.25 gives 0.84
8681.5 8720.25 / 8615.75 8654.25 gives 1.23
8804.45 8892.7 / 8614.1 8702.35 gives 0.93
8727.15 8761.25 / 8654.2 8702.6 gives 0.93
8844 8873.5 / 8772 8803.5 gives 1.01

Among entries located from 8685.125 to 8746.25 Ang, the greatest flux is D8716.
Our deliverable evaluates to 165.5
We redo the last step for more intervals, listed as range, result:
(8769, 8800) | 122.8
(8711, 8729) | 109.2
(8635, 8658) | 123.9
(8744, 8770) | 141.5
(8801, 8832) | 129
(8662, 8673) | 108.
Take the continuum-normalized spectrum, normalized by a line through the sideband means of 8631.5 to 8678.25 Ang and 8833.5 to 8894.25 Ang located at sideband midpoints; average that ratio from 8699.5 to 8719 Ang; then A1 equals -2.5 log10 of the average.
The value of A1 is -0.24 mag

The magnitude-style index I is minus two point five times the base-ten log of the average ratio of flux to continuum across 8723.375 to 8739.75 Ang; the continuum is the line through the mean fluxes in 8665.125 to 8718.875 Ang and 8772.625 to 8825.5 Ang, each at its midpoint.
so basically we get 0.17 mag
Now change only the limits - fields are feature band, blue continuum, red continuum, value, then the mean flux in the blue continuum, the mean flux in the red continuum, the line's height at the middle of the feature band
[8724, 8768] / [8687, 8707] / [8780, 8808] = 0.115 mag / 137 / 108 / 122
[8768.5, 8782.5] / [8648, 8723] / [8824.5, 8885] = 0.073 mag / 118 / 108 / 113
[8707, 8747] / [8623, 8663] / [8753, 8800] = 0.024 mag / 111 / 111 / 111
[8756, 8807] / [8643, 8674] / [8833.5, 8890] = -0.054 mag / 101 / 107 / 105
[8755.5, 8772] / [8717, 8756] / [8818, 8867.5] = -0.150 mag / 105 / 107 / 105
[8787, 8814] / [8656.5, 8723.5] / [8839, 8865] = 0.051 mag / 121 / 107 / 112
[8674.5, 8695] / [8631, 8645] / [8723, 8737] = -0.243 mag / 114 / 99.1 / 106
